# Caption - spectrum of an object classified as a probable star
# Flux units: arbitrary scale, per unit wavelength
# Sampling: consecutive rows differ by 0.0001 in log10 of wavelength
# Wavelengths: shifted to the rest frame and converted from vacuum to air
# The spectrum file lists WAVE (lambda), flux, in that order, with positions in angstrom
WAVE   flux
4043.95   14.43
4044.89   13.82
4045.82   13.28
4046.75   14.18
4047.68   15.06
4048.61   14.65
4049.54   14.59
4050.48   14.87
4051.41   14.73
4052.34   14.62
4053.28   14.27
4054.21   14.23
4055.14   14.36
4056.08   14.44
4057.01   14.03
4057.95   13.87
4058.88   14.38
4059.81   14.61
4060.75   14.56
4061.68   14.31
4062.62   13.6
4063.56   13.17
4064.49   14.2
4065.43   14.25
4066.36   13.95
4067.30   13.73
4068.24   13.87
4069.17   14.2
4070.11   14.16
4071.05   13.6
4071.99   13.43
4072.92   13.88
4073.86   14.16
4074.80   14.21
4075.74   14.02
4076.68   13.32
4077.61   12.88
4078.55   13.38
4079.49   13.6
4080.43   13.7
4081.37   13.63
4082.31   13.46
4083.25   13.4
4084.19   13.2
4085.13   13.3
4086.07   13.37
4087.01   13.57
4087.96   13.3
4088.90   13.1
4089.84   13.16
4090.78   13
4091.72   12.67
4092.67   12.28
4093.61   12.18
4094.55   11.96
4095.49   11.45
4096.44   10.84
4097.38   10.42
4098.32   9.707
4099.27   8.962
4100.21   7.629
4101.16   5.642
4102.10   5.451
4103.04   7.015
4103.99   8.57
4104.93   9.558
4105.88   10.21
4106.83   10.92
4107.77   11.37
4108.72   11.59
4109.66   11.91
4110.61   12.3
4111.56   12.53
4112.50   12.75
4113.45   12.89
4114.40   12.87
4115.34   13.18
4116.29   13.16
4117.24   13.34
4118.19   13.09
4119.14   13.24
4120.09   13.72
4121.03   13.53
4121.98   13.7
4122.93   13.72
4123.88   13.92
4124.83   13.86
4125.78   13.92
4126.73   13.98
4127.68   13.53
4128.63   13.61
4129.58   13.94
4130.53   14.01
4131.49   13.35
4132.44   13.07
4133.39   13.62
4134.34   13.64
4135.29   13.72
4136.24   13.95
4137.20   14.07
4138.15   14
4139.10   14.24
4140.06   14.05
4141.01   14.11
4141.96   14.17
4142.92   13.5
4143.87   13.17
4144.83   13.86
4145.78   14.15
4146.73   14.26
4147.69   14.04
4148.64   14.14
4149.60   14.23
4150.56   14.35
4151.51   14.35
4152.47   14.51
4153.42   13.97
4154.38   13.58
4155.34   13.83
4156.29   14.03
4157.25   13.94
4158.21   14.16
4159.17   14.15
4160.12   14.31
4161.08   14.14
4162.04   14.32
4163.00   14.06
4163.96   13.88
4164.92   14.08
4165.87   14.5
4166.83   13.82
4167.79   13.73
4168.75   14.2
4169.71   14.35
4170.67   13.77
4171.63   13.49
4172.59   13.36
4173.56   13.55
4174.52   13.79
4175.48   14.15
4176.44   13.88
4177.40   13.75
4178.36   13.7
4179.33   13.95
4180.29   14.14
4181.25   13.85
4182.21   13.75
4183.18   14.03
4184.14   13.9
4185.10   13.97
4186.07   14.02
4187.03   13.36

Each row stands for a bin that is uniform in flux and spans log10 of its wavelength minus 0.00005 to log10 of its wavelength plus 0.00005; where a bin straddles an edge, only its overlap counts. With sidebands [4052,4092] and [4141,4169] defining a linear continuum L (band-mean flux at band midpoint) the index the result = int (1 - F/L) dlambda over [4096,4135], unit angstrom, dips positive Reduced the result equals 5.6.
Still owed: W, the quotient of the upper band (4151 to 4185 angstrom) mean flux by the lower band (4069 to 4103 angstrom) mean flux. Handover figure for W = 1.14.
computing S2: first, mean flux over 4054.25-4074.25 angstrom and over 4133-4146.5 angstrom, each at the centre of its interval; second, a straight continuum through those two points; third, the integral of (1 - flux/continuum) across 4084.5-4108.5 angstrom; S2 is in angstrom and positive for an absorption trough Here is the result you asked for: 5.4 angstrom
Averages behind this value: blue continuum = 14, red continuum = 13.9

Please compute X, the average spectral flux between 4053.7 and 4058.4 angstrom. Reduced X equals 14.2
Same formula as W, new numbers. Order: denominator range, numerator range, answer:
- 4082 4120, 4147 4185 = 1.21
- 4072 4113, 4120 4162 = 1.18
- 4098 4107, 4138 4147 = 1.69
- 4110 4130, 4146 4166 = 1.06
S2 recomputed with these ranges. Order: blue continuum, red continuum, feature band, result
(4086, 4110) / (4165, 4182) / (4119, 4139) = -2.87 angstrom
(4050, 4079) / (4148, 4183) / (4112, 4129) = 0.69 angstrom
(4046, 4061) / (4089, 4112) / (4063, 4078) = -0.93 angstrom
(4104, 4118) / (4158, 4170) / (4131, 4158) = -1.22 angstrom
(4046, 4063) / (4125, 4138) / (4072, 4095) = 1.41 angstrom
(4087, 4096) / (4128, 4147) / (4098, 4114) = 3.75 angstrom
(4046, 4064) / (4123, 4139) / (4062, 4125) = 7.22 angstrom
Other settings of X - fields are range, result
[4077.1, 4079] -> 13.2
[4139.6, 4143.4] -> 14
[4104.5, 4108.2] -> 10.5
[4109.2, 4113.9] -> 12.5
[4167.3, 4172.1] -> 13.9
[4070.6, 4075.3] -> 13.9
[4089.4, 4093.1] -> 12.8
